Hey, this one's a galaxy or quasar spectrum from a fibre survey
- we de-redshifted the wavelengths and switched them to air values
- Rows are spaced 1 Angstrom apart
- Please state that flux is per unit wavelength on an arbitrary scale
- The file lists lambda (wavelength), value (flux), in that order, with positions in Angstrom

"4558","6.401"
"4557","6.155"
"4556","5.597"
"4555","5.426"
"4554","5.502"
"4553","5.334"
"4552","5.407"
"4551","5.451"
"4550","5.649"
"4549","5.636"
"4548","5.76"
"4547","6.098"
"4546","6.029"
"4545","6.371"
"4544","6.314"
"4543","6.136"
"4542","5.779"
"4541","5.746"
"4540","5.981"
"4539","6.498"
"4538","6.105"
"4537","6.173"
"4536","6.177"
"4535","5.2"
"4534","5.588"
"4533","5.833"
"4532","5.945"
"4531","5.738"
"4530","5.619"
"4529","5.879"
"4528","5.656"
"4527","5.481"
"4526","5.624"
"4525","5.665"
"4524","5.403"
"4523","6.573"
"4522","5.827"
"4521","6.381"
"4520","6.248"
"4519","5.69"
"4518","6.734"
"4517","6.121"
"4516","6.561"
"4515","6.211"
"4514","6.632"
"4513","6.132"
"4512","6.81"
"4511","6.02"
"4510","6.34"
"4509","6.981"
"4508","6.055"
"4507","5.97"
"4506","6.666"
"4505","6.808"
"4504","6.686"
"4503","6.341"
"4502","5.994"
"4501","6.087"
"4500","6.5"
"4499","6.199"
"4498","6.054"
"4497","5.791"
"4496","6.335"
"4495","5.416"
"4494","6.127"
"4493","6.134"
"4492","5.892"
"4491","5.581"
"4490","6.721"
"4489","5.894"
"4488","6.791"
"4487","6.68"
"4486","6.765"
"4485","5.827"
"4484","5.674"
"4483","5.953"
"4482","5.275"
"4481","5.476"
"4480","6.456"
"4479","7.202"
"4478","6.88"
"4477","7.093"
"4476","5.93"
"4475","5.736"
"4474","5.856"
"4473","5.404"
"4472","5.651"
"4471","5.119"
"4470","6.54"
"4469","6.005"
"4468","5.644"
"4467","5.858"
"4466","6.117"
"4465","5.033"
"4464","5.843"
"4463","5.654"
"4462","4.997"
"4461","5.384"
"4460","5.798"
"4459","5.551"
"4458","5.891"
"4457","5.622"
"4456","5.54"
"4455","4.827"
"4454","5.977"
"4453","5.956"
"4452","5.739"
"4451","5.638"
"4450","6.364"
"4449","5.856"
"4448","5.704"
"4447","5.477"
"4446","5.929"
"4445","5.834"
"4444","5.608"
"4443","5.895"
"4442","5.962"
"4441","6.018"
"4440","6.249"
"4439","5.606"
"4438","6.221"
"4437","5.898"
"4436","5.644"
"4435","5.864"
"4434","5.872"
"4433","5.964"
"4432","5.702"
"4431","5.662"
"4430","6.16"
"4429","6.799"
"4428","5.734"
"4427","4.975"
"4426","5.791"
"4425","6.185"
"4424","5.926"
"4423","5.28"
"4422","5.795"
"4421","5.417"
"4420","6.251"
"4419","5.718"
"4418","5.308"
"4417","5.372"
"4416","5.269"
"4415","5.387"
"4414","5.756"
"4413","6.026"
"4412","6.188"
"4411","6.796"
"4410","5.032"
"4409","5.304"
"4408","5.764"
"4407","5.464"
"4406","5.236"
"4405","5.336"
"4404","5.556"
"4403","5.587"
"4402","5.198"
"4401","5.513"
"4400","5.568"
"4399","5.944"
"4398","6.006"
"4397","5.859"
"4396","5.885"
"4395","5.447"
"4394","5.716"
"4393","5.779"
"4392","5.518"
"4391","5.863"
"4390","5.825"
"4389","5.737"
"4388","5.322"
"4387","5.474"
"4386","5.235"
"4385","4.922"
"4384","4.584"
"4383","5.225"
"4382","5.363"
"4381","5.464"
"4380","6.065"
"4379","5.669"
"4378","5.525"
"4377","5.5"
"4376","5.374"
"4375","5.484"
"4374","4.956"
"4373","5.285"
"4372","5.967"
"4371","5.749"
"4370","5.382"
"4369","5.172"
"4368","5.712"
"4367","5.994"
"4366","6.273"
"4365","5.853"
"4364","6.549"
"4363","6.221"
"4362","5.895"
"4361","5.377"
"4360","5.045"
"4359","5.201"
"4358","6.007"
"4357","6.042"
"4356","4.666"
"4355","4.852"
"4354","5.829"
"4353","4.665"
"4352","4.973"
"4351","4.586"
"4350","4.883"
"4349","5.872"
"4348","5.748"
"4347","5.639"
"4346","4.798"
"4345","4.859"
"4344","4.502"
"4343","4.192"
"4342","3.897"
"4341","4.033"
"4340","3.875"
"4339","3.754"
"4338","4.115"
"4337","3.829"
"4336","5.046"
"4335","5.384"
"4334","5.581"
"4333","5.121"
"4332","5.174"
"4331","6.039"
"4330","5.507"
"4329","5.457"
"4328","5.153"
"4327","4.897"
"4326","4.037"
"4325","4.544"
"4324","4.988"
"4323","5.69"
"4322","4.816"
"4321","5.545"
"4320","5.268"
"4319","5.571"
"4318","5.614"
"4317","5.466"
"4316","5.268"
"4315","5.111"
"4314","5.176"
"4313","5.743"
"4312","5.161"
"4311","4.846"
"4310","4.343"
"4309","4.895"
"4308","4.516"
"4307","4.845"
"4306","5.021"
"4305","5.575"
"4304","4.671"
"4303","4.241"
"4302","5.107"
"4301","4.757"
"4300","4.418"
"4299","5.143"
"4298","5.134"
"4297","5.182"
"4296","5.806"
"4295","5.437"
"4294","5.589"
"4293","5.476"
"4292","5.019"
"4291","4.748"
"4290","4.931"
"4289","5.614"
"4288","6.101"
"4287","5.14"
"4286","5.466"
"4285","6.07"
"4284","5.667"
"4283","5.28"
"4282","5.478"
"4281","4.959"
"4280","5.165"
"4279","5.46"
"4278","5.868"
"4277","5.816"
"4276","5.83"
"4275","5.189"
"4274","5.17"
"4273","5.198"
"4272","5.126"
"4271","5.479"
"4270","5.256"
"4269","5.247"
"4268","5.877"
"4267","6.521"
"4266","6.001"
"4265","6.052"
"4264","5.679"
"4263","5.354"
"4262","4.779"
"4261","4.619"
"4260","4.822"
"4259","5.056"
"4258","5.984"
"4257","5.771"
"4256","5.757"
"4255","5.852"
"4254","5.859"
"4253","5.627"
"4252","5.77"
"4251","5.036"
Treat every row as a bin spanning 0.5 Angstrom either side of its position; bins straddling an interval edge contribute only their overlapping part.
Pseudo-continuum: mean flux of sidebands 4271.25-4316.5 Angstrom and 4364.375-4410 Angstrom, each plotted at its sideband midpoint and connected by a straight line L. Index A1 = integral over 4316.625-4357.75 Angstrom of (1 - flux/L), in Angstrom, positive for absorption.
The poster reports 2.9 Angstrom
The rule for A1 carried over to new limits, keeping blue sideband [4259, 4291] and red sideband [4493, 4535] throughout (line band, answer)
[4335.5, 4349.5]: 2.6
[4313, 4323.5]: 0.4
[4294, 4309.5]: 1.4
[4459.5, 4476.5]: 0.8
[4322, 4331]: 0.8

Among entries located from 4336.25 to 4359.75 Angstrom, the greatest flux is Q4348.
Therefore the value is 6.042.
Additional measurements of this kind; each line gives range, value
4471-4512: 7.202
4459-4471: 6.54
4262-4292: 6.521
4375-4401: 6.065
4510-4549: 6.81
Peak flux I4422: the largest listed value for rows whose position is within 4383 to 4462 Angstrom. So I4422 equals 6.799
